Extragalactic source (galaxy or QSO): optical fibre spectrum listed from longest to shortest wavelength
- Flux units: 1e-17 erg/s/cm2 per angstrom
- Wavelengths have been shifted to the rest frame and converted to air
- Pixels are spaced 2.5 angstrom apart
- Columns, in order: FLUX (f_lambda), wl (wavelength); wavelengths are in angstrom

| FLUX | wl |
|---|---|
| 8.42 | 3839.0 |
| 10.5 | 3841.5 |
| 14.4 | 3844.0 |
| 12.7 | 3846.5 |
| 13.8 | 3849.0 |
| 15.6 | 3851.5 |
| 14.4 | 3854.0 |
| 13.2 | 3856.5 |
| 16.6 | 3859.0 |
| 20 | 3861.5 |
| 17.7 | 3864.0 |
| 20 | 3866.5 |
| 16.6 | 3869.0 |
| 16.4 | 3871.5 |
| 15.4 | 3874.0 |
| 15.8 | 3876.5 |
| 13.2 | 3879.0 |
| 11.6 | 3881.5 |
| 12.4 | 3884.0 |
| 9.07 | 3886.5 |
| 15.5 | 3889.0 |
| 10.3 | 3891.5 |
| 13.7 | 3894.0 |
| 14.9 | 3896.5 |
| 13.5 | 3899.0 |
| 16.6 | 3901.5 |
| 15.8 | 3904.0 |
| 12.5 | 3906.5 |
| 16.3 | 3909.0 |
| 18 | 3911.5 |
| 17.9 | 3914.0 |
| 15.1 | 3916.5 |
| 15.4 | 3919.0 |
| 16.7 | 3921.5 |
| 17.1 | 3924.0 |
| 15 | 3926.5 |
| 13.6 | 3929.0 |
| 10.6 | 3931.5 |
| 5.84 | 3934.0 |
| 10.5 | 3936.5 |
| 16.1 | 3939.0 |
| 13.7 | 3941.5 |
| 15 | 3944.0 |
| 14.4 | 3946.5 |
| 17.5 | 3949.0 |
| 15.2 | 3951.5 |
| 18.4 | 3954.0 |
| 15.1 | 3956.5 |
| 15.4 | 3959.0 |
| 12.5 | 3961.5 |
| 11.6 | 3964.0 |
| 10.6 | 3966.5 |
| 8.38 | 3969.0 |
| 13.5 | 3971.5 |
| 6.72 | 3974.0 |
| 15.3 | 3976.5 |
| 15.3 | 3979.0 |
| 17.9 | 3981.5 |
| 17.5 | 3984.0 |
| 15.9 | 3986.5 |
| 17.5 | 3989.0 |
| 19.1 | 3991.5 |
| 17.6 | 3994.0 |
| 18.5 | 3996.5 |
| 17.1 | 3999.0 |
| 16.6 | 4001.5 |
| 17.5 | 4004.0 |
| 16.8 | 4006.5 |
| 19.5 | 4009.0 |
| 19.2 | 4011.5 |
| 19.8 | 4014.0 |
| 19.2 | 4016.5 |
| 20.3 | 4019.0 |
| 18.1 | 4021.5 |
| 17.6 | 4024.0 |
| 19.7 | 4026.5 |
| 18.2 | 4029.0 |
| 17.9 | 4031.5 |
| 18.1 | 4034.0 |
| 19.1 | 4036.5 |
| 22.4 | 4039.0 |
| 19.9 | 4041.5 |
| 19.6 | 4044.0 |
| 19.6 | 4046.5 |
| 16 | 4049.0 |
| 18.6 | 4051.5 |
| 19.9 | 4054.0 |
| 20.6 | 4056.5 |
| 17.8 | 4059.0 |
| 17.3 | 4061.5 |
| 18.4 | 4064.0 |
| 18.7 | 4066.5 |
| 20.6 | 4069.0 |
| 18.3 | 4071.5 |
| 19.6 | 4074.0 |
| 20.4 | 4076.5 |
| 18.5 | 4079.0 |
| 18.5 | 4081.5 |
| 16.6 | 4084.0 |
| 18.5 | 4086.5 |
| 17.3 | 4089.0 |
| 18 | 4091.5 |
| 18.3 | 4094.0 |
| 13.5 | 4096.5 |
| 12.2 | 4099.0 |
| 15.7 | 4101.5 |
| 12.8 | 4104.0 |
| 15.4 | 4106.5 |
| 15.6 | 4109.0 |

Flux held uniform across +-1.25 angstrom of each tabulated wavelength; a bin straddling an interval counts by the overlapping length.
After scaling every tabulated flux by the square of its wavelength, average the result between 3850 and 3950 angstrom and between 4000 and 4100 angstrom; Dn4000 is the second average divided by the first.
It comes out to 1.35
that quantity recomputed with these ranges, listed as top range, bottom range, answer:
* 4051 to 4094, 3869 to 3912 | 1.44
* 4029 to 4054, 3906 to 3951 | 1.38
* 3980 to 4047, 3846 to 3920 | 1.32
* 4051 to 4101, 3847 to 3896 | 1.35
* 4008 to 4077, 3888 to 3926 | 1.34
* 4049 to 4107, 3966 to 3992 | 1.29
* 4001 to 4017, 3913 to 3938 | 1.40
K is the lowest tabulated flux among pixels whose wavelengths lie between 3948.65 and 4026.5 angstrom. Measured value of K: 6.72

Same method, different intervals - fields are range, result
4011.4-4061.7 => 16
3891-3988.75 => 5.84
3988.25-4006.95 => 16.6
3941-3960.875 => 13.7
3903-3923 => 12.5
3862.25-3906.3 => 9.07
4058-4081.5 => 17.3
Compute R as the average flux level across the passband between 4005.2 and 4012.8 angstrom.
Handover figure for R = 18.5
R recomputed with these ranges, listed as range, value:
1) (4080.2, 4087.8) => 17.9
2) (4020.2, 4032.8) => 18.3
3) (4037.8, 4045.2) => 20.6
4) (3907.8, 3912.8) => 17.2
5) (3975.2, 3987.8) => 16.3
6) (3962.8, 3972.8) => 11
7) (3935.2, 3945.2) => 13.8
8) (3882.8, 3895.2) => 12.2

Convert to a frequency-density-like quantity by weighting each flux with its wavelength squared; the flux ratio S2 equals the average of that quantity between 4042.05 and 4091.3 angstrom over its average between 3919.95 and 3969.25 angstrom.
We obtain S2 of 1.44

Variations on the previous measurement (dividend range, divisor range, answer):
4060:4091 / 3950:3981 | 1.47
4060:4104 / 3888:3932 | 1.27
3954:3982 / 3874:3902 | 1.02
